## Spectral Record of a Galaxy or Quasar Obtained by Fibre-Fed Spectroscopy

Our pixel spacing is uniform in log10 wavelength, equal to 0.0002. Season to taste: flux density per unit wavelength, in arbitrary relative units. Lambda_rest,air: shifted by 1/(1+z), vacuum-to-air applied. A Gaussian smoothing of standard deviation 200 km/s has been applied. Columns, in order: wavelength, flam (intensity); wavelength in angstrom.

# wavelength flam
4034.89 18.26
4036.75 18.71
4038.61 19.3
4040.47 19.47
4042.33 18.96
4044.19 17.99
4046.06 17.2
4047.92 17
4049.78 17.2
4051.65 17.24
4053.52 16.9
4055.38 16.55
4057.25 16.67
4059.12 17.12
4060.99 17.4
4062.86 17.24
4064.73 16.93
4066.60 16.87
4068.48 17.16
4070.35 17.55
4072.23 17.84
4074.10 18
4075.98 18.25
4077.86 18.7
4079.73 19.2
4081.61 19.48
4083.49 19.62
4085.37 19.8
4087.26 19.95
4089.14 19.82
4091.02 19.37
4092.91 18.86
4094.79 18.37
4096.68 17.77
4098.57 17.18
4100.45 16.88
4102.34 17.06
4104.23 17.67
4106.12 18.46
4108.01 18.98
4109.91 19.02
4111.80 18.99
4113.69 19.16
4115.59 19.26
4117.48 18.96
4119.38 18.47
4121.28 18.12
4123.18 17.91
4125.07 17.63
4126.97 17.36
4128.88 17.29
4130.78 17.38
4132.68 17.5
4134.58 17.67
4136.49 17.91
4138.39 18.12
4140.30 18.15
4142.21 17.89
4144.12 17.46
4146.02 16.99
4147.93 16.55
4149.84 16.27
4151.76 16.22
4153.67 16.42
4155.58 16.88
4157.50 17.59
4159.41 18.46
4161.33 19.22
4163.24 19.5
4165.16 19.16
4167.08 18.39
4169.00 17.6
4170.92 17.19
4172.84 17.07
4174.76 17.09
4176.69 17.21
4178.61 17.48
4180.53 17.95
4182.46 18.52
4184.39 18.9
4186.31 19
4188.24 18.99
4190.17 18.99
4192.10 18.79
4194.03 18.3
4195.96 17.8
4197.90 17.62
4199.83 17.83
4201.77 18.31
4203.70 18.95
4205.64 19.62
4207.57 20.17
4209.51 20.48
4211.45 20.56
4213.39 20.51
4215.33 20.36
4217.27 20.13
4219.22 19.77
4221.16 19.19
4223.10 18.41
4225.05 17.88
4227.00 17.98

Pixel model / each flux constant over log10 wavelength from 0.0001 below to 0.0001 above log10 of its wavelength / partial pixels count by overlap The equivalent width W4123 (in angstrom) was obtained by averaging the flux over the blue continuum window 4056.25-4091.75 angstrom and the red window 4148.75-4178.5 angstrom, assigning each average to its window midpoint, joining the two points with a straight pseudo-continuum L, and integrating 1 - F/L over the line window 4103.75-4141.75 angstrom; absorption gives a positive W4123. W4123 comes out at -0.6 angstrom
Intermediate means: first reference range 18.3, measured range 18.2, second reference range 17.6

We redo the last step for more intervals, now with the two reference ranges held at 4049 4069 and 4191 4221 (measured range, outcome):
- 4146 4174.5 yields 1.5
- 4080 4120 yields -2.5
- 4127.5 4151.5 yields 1.1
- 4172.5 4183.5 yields 0.7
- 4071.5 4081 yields -0.6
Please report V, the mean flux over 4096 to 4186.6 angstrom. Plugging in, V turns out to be 17.9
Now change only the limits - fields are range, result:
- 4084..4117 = 18.6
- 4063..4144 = 18.2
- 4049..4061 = 17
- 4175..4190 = 18.3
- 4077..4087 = 19.4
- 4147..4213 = 18.2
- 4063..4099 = 18.4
